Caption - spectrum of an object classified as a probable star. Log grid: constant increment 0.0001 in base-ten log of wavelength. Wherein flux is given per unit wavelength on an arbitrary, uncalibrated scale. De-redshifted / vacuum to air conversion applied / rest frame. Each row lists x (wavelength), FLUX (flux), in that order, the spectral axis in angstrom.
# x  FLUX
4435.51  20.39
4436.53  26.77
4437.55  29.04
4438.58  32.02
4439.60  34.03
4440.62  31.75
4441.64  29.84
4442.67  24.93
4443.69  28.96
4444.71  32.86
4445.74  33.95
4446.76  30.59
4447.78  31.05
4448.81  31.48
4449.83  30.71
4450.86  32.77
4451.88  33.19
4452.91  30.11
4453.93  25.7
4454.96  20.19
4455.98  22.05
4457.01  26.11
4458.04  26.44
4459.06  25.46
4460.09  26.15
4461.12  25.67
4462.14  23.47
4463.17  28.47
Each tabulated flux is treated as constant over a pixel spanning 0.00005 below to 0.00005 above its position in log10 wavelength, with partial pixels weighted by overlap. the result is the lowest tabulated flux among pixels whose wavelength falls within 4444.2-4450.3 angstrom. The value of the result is 30.59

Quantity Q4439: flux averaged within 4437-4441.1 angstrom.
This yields 31.6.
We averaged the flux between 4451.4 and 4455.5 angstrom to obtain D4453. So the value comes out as 27.2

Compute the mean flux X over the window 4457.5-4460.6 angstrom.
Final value 26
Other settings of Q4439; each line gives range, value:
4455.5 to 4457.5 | 24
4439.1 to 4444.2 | 29.9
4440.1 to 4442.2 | 30.7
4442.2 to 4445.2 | 29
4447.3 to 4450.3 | 31.1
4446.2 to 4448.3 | 30.9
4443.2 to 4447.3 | 31.6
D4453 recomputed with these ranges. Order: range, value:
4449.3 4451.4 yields 31.8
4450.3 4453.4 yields 32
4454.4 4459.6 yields 24.1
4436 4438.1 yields 27.8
